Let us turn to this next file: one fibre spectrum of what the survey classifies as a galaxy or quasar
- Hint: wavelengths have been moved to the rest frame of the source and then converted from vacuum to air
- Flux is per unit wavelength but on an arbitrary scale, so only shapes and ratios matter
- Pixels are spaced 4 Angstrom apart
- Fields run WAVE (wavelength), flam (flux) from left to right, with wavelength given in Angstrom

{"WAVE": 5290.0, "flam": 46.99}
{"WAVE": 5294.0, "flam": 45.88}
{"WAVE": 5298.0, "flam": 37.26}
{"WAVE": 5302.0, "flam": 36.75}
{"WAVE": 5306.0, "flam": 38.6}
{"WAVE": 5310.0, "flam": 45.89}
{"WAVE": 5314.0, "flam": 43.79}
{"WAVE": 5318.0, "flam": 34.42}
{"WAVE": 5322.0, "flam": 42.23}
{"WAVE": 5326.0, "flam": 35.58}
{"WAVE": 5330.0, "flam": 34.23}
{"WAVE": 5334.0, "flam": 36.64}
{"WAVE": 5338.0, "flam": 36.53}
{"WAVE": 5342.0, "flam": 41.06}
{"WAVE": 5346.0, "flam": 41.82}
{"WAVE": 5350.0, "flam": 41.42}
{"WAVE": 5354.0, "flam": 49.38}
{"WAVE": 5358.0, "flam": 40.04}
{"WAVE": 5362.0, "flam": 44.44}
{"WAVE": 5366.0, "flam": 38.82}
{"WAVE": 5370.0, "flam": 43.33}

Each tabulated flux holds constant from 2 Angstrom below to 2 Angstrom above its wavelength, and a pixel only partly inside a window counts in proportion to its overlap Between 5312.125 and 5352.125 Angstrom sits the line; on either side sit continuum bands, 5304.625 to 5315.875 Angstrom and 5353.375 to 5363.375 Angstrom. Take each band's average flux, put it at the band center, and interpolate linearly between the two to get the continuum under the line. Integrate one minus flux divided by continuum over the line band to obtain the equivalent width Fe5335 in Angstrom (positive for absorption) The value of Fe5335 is 4.3 Angstrom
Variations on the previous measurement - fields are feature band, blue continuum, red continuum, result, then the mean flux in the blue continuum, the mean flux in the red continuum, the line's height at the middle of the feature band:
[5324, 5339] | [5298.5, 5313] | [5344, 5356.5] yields 2.4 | 40.3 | 44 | 42.5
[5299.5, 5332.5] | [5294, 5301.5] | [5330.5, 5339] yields -0.9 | 39.5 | 36.2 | 37.8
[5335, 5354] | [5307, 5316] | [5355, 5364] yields 1.0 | 44.1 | 43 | 43.4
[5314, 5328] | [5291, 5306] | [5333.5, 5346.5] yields 0.4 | 40.2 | 39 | 39.6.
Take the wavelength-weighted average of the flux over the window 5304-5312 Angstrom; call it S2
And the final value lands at 42.2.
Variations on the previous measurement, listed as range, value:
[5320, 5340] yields 37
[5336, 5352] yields 40.2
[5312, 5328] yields 39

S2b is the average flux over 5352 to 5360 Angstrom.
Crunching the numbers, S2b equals 44.7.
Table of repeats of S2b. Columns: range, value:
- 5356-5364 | 42.2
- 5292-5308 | 39.6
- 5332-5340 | 36.6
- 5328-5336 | 35.4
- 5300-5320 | 39.9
